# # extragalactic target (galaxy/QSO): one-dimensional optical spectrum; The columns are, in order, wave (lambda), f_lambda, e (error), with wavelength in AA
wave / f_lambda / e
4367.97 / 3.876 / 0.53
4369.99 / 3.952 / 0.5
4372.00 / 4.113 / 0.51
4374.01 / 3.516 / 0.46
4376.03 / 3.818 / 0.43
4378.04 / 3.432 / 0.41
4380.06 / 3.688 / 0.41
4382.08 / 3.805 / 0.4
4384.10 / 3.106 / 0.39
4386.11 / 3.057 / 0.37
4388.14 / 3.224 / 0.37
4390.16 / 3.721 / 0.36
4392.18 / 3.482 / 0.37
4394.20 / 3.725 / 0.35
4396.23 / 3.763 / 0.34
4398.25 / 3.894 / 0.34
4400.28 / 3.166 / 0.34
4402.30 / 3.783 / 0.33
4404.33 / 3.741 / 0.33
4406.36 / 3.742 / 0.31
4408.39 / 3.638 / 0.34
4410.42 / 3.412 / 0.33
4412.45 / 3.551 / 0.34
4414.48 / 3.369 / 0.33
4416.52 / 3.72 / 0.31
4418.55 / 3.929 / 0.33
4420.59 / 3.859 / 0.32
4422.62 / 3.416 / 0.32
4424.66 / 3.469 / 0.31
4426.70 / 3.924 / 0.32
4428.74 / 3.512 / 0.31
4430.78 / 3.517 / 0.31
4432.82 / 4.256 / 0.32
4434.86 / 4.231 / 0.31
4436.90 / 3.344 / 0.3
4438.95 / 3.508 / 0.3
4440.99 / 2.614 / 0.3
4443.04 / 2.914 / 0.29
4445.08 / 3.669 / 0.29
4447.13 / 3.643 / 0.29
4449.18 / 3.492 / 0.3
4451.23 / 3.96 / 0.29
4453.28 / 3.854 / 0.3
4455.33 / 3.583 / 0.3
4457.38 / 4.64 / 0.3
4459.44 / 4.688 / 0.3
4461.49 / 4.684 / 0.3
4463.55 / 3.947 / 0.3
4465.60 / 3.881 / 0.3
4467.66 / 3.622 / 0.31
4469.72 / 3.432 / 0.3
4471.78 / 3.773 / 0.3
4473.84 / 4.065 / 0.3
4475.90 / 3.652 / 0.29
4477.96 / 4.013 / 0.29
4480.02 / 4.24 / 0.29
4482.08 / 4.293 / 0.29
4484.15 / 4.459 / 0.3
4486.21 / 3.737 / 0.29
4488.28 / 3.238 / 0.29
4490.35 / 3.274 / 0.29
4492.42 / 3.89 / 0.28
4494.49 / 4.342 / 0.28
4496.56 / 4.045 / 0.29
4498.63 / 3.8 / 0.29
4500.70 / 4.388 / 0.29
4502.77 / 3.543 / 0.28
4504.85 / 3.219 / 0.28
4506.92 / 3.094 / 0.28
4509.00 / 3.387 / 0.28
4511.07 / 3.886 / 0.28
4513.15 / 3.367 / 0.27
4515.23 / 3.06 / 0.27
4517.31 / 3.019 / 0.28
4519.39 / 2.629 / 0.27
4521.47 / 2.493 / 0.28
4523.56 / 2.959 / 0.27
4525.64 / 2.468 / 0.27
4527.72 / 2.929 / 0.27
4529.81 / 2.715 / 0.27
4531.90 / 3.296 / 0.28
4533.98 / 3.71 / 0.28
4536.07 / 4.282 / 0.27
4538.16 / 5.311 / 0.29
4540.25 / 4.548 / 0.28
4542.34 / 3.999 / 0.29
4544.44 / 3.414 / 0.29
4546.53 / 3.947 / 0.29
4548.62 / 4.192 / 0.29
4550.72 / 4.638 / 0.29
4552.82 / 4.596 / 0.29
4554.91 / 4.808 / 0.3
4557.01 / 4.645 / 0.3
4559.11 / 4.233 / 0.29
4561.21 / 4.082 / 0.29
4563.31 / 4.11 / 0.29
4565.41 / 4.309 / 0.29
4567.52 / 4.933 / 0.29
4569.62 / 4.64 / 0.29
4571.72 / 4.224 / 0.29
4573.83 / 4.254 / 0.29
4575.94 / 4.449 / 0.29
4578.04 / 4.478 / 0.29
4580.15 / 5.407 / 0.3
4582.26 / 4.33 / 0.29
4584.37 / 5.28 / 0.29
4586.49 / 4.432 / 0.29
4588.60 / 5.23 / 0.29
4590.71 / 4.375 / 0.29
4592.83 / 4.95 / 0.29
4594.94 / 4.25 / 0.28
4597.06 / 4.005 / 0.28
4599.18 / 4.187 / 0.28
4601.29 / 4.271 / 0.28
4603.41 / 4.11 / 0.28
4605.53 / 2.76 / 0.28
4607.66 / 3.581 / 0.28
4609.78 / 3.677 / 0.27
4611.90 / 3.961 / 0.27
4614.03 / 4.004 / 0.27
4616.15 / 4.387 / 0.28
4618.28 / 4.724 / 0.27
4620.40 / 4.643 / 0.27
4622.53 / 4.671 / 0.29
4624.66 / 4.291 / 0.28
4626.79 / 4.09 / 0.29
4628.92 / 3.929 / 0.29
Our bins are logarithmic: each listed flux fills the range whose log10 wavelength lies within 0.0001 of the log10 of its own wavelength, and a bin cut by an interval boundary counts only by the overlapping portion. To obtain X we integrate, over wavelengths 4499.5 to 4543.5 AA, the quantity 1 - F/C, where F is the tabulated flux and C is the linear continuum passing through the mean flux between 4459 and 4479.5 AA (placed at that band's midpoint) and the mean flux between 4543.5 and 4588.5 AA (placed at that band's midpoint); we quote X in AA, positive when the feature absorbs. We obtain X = 8.2 AA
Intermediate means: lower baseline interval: 3.96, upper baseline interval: 4.47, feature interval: 3.44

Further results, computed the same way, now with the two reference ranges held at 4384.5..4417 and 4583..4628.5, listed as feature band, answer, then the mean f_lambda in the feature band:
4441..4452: 0.81 AA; 3.44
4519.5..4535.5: 4.16 AA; 2.96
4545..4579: -2.26 AA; 4.4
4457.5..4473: -1.08 AA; 4.04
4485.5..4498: 0.38 AA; 3.75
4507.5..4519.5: 2.07 AA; 3.27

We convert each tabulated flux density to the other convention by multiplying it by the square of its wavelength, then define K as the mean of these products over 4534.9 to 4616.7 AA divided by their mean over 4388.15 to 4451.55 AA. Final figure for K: 1.3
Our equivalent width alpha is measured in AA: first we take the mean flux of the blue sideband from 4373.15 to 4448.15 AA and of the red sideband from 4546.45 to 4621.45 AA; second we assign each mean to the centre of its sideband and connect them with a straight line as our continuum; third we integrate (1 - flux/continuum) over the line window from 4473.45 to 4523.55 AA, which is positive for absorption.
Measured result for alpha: 4.5 AA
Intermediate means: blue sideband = 3.57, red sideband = 4.37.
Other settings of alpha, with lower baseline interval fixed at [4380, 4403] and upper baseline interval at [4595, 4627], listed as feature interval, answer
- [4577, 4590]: -2.7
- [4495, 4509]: 0.5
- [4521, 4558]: 0.6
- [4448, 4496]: -2.7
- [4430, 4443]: 0.4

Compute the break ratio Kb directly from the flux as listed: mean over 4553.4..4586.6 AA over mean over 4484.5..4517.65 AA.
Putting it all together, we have 1.26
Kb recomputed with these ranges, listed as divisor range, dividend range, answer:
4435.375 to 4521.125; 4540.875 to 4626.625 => 1.17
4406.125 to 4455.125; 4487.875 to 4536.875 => 0.94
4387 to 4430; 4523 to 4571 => 1.12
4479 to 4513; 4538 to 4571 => 1.15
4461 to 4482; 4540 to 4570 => 1.10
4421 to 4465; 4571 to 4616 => 1.14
